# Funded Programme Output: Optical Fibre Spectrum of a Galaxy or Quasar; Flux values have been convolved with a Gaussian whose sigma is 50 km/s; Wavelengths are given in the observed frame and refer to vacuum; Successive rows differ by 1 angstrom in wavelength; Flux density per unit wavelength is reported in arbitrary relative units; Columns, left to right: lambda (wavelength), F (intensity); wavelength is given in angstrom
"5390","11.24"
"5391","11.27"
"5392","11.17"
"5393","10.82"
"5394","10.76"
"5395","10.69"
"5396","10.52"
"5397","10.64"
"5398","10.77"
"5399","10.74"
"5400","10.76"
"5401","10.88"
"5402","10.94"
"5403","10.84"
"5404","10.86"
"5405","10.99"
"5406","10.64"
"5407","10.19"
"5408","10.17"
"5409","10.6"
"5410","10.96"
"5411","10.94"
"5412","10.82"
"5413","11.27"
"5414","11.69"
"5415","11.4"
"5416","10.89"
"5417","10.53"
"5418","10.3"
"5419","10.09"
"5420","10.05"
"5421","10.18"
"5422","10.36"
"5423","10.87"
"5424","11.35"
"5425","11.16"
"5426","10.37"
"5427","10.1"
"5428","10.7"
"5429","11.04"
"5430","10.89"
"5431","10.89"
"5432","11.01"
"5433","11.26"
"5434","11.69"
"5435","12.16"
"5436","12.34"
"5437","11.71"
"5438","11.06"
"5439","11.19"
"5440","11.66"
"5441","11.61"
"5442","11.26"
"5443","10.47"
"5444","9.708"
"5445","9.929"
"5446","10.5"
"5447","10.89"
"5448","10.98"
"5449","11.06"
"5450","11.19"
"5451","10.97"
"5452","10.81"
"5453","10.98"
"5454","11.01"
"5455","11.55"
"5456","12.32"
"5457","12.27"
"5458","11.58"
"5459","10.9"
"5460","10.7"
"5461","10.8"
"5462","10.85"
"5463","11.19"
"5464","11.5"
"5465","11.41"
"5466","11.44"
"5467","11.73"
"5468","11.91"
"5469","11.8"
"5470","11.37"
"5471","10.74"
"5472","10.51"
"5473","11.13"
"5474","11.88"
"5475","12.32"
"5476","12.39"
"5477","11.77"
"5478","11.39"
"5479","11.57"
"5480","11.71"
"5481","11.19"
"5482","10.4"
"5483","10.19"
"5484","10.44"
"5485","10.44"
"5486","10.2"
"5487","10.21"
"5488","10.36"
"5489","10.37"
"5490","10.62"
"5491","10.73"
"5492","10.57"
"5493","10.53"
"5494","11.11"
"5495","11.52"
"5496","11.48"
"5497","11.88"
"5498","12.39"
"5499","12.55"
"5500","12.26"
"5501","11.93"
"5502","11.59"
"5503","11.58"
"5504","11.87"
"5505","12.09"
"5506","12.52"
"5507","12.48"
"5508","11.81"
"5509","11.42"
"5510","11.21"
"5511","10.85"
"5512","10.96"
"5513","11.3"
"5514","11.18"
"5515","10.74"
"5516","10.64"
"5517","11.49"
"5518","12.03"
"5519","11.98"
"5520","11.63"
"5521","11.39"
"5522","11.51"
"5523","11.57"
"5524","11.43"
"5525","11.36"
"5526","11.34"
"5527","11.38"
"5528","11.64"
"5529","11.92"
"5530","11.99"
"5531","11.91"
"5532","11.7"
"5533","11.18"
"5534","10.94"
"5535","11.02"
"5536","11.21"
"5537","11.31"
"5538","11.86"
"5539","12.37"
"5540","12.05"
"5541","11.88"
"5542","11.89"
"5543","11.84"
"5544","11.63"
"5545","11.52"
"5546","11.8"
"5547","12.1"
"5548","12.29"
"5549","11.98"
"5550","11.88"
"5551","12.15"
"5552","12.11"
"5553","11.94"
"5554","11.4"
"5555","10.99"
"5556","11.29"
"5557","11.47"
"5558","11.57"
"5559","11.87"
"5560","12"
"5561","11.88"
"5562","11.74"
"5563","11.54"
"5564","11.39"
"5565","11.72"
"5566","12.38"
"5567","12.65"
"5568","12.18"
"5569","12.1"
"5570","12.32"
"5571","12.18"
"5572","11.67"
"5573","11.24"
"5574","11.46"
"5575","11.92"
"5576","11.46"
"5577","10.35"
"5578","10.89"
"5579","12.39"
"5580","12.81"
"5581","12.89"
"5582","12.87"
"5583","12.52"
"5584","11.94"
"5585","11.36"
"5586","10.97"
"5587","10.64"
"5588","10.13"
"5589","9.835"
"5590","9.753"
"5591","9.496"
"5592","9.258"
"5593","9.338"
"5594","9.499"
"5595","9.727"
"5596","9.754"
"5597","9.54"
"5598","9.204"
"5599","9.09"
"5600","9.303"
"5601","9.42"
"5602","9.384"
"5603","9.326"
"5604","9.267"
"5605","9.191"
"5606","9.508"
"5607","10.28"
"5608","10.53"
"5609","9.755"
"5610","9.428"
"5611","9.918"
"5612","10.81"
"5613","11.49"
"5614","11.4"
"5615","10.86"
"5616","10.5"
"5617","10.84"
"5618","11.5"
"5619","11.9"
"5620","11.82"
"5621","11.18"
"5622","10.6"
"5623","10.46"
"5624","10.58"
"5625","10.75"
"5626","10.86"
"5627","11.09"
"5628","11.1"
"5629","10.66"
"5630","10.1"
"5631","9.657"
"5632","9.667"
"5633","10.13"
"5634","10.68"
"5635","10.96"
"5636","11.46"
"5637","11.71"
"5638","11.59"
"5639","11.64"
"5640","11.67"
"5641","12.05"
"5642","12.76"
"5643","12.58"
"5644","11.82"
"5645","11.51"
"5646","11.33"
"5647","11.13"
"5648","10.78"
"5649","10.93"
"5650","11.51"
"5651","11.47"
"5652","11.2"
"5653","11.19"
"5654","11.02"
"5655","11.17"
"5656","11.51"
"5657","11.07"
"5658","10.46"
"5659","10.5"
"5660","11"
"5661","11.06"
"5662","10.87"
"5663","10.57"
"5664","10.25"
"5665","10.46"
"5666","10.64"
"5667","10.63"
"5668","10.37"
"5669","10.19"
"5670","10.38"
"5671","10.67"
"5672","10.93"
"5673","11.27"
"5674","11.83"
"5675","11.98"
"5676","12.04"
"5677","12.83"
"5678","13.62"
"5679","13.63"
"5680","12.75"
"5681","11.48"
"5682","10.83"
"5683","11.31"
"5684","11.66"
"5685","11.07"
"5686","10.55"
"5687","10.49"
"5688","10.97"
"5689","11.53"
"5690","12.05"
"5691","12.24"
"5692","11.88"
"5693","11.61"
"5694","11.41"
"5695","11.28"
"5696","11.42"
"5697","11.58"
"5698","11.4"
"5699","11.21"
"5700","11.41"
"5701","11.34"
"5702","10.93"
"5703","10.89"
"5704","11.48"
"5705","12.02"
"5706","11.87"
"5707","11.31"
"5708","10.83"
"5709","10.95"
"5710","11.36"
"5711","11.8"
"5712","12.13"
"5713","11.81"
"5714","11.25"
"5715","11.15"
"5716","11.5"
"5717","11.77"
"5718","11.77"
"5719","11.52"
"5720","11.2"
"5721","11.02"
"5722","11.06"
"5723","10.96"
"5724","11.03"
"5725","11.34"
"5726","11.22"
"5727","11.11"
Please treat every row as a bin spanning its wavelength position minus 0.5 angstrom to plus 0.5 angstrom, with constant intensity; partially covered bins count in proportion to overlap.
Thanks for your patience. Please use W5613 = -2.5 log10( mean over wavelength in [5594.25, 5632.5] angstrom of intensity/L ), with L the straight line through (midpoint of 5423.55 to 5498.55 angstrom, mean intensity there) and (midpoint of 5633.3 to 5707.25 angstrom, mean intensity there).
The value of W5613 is 0.10 mag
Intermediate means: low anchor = 11.1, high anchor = 11.4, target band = 10.3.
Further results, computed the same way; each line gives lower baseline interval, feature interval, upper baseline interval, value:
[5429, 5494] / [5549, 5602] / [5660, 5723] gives 0.01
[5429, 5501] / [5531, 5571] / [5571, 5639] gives -0.09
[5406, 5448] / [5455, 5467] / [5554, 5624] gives -0.05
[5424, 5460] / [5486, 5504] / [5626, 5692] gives -0.01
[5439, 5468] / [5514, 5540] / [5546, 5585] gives 0.01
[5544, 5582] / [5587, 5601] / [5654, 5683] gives 0.21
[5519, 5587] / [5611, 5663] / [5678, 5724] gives 0.05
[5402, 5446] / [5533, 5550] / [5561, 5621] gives -0.08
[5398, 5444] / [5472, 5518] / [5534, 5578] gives 0.00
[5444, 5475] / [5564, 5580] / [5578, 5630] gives -0.11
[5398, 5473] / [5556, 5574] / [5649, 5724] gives -0.06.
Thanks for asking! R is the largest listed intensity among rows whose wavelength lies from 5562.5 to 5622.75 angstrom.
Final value 12.89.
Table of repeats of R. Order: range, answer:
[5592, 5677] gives 12.83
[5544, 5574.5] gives 12.65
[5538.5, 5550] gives 12.37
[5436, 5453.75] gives 12.34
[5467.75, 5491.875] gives 12.39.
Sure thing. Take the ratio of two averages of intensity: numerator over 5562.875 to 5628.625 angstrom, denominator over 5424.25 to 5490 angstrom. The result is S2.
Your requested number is 1.0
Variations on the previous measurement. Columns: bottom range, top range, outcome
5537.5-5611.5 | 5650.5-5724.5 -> 1.02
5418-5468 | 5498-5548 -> 1.05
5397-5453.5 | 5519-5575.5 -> 1.08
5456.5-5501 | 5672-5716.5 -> 1.03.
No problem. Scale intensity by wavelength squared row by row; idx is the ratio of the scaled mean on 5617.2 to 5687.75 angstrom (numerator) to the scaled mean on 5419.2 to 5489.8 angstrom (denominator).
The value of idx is 1.08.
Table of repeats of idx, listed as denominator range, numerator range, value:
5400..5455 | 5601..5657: 1.07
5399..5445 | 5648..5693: 1.13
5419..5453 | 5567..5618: 1.03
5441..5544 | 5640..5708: 1.07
